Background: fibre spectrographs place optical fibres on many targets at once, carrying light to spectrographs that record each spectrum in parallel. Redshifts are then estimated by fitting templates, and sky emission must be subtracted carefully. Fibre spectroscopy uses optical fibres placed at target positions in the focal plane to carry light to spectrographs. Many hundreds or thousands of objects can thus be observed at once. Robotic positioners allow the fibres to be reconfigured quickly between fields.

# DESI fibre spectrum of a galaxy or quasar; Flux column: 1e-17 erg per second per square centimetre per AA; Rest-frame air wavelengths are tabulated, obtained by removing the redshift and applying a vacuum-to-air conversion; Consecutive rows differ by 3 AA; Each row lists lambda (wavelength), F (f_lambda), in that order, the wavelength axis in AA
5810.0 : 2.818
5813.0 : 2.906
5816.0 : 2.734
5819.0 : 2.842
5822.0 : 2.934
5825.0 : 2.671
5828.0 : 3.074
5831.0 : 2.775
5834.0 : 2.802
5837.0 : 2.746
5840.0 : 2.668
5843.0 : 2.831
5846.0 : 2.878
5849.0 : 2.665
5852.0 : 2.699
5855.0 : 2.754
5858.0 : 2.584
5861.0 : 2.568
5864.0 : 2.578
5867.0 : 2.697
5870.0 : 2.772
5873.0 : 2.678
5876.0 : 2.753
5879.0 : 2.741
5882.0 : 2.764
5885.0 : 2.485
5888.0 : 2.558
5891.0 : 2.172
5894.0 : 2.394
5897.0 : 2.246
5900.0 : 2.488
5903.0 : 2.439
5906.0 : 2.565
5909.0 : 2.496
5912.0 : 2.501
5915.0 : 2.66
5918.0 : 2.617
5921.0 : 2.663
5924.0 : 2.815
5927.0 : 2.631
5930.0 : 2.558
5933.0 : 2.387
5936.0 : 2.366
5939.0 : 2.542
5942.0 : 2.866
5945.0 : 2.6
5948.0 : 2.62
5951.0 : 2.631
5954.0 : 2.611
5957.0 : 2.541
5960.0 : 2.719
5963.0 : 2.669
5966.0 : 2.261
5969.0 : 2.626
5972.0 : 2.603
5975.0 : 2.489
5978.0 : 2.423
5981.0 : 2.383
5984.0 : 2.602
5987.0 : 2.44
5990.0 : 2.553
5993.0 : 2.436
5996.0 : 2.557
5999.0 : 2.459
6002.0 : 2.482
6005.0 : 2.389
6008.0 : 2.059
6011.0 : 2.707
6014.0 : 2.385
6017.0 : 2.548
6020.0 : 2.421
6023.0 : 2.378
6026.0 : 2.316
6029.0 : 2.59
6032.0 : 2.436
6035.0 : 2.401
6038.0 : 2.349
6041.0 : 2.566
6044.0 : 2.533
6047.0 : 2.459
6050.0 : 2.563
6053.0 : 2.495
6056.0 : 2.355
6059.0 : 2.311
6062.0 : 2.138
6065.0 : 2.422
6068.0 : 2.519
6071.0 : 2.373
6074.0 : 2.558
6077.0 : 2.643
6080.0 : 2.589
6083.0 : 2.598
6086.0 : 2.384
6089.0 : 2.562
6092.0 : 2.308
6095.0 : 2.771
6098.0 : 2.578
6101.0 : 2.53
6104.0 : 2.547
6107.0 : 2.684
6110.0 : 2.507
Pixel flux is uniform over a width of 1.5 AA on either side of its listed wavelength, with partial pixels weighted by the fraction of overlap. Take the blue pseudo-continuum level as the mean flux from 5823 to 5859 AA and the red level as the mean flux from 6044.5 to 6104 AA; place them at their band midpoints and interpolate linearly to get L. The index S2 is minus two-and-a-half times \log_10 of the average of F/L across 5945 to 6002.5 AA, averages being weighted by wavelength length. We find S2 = 0.030 mag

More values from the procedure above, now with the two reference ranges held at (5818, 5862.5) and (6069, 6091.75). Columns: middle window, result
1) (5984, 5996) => 0.05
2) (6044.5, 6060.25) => 0.04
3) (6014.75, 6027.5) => 0.07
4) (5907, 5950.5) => 0.03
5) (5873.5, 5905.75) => 0.08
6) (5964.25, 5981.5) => 0.07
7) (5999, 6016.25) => 0.08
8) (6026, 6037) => 0.05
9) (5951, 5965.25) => 0.01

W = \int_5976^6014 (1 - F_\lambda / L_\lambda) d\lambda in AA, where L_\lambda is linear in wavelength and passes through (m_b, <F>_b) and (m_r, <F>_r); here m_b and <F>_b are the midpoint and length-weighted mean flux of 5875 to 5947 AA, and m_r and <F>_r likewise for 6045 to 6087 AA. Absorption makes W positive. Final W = 0.7 AA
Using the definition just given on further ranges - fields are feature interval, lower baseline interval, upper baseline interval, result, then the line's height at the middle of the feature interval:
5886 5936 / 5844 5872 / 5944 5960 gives 2.62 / 2.65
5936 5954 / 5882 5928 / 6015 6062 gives -0.92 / 2.5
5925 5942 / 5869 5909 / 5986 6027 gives -0.26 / 2.5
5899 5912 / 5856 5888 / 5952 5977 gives 0.63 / 2.62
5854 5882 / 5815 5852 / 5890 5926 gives -0.20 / 2.67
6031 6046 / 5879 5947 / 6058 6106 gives 0.29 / 2.51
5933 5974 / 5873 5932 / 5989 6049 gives -1.14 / 2.51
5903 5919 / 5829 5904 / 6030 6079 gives 0.22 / 2.59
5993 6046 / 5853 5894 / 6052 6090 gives 1.10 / 2.5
